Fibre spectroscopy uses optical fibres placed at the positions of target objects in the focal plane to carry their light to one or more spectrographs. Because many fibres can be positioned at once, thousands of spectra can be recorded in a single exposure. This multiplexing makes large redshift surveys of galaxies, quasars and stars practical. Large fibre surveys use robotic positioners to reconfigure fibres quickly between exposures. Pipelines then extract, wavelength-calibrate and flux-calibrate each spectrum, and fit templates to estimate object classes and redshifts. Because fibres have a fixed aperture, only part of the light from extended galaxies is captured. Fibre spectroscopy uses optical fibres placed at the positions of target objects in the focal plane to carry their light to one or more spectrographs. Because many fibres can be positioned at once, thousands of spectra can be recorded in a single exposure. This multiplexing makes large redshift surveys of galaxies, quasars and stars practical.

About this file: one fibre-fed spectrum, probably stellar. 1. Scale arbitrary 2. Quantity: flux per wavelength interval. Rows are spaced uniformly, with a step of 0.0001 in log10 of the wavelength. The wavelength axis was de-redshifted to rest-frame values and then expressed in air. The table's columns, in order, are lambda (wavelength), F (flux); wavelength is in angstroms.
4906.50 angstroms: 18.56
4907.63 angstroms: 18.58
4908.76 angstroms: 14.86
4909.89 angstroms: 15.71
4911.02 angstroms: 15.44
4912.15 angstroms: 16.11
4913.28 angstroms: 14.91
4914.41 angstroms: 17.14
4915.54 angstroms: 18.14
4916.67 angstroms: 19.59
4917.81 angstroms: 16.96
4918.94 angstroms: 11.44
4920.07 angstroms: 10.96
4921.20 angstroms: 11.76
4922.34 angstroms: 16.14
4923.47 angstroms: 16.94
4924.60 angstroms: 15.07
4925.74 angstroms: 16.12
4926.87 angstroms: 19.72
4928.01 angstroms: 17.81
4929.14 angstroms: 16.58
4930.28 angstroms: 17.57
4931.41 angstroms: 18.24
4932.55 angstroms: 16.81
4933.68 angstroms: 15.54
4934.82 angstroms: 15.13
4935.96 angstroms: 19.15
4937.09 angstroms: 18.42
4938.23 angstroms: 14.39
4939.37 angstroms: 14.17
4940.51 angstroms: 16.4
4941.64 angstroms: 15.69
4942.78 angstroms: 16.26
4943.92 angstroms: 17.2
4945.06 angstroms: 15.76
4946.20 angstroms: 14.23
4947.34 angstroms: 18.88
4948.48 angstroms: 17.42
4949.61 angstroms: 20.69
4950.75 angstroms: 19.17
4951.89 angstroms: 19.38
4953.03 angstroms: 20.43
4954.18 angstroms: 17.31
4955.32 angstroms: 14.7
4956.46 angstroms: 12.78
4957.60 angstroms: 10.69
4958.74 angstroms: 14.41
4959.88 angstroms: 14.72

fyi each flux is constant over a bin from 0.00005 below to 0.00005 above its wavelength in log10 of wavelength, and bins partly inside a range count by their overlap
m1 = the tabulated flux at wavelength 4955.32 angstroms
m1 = 14.7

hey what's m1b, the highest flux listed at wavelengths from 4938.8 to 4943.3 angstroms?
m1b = 16.4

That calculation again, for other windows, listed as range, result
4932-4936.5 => 19.15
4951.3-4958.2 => 20.43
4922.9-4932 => 19.72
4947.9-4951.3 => 20.69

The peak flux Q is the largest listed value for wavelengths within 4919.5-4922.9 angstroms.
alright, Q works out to 16.14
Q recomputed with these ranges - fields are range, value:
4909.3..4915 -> 17.14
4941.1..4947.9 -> 18.88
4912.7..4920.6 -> 19.59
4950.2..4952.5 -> 19.38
